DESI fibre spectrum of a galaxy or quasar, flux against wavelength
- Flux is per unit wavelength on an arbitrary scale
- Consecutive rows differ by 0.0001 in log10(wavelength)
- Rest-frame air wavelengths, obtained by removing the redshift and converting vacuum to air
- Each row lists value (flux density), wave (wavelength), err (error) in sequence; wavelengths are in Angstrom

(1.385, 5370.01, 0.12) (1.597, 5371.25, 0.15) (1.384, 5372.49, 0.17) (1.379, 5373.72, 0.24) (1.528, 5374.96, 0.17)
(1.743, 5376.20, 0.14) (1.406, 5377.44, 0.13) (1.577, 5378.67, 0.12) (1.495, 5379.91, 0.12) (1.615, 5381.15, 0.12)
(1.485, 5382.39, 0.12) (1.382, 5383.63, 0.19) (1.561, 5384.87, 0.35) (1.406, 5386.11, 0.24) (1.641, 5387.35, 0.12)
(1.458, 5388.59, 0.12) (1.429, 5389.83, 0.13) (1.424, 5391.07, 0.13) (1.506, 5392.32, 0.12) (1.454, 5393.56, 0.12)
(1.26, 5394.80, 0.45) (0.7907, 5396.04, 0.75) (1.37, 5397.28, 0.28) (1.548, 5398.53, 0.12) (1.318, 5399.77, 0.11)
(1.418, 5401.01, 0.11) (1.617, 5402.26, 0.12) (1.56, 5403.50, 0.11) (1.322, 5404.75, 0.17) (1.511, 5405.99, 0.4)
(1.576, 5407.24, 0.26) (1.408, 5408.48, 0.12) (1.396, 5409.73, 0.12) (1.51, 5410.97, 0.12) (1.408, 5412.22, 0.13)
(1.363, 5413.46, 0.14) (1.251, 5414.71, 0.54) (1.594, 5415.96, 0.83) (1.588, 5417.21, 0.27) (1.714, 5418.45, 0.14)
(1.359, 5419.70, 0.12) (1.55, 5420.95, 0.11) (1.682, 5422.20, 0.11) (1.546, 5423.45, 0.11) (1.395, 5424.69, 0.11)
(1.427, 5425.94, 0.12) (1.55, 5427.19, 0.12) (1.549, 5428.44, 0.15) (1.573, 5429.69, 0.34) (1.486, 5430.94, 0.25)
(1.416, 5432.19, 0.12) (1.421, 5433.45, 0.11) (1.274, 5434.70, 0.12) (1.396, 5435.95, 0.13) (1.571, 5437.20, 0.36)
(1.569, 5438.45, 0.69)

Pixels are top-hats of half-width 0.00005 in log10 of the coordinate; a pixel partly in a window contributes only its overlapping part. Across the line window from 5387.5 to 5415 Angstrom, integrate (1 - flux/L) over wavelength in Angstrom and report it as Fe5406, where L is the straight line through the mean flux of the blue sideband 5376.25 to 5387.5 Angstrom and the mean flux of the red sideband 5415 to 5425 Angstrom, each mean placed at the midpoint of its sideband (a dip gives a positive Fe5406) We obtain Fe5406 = 2.18 Angstrom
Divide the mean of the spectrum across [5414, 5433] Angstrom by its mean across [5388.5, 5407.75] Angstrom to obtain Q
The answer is 1.1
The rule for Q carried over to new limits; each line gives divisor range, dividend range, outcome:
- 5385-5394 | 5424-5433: 1.00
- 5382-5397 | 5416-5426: 1.10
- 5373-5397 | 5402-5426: 1.03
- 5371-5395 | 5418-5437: 1.00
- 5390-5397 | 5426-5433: 1.16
